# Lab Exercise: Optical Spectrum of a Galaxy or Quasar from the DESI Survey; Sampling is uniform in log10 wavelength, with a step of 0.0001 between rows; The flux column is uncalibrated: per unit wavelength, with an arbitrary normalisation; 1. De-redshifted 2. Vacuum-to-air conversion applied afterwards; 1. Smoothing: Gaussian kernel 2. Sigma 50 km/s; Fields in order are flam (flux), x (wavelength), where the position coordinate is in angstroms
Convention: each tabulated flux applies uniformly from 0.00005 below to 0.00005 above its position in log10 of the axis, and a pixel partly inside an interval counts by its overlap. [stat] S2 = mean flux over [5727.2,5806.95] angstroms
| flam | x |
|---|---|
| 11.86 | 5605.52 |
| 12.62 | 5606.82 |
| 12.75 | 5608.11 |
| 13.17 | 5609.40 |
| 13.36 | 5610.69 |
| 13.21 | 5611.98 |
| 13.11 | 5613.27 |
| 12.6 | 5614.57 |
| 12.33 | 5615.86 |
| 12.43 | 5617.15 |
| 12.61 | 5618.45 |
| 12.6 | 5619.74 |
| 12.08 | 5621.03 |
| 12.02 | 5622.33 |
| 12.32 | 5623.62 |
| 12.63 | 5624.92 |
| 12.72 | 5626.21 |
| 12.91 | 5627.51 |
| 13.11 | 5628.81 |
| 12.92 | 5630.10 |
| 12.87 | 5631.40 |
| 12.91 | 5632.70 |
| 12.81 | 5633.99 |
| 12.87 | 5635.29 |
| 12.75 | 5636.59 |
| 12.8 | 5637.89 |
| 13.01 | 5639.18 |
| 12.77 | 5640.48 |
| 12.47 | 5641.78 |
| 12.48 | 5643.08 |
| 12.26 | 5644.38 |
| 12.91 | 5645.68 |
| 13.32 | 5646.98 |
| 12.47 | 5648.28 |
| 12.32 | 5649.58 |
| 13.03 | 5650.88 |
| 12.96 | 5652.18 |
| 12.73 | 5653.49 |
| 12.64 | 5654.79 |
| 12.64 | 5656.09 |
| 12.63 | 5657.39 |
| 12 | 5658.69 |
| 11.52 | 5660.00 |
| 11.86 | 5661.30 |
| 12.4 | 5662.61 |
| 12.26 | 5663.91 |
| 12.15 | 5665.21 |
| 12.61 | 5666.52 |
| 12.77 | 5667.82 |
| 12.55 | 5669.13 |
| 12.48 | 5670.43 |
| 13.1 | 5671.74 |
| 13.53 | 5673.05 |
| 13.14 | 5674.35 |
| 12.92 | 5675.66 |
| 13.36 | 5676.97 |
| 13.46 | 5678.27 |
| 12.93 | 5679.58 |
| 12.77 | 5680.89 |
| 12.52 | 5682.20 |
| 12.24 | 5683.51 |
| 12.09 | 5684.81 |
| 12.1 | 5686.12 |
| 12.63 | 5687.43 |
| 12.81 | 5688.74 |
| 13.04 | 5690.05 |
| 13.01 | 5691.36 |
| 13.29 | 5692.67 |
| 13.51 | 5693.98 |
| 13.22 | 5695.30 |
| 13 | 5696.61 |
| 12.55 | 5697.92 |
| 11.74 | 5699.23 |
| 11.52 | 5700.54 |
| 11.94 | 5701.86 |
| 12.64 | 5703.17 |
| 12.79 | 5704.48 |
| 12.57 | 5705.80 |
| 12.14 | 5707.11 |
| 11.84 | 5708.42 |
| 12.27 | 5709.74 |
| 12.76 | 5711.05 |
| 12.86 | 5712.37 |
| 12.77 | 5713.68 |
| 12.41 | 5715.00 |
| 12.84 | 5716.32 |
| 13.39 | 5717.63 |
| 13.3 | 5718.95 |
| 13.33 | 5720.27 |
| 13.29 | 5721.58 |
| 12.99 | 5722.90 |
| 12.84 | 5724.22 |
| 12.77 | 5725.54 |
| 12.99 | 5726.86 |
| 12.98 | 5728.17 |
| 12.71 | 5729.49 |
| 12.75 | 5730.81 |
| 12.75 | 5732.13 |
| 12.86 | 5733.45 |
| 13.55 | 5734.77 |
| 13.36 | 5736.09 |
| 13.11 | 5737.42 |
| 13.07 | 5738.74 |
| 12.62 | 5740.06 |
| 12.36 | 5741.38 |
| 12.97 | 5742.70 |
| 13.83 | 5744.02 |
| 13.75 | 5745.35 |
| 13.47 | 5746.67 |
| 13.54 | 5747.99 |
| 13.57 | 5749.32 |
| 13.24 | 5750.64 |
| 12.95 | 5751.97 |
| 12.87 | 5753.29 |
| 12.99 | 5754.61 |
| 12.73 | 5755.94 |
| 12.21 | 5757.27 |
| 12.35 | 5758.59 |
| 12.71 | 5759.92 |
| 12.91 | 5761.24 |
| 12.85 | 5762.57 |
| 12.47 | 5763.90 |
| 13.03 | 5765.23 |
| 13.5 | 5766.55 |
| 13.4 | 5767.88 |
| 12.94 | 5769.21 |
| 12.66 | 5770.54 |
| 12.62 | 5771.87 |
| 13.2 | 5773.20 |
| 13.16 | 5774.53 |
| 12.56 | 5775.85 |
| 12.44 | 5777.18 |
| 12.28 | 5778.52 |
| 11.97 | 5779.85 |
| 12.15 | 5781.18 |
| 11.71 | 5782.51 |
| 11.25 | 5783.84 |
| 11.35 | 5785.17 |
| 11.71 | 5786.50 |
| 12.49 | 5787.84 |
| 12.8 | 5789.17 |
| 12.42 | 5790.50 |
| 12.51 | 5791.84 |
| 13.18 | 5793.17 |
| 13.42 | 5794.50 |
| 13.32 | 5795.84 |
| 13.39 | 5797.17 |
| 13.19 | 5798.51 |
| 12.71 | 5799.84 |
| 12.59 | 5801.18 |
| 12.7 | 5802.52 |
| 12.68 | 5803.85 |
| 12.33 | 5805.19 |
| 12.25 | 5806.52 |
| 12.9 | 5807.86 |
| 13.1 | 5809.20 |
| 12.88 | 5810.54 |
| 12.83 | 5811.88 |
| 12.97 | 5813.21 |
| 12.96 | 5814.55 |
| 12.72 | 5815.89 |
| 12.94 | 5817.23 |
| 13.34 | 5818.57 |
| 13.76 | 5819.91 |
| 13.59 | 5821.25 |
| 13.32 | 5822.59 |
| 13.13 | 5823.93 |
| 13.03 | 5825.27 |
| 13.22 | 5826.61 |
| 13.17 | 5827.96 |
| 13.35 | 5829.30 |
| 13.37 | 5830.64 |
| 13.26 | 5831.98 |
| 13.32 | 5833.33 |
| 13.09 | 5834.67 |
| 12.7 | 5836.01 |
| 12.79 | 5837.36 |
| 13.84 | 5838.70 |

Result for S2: 12.8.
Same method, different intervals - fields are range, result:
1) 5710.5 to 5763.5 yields 13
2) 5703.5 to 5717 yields 12.5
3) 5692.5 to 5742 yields 12.8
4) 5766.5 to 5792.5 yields 12.4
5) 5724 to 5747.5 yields 13.1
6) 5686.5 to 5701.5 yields 12.7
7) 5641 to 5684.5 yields 12.6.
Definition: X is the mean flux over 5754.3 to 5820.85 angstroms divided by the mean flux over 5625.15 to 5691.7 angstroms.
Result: 1.00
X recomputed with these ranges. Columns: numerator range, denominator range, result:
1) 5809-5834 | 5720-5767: 1.01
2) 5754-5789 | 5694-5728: 0.99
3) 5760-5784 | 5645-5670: 1.01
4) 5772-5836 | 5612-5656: 1.01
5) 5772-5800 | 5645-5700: 0.99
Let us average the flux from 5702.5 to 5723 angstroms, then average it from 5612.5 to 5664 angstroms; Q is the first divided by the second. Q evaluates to 1.0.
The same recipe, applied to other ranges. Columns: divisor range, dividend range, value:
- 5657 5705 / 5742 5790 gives 1.01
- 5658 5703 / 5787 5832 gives 1.03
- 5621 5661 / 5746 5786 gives 1.00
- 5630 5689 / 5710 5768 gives 1.03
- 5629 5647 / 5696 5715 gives 0.97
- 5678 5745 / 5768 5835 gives 1.00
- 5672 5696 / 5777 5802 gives 0.96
